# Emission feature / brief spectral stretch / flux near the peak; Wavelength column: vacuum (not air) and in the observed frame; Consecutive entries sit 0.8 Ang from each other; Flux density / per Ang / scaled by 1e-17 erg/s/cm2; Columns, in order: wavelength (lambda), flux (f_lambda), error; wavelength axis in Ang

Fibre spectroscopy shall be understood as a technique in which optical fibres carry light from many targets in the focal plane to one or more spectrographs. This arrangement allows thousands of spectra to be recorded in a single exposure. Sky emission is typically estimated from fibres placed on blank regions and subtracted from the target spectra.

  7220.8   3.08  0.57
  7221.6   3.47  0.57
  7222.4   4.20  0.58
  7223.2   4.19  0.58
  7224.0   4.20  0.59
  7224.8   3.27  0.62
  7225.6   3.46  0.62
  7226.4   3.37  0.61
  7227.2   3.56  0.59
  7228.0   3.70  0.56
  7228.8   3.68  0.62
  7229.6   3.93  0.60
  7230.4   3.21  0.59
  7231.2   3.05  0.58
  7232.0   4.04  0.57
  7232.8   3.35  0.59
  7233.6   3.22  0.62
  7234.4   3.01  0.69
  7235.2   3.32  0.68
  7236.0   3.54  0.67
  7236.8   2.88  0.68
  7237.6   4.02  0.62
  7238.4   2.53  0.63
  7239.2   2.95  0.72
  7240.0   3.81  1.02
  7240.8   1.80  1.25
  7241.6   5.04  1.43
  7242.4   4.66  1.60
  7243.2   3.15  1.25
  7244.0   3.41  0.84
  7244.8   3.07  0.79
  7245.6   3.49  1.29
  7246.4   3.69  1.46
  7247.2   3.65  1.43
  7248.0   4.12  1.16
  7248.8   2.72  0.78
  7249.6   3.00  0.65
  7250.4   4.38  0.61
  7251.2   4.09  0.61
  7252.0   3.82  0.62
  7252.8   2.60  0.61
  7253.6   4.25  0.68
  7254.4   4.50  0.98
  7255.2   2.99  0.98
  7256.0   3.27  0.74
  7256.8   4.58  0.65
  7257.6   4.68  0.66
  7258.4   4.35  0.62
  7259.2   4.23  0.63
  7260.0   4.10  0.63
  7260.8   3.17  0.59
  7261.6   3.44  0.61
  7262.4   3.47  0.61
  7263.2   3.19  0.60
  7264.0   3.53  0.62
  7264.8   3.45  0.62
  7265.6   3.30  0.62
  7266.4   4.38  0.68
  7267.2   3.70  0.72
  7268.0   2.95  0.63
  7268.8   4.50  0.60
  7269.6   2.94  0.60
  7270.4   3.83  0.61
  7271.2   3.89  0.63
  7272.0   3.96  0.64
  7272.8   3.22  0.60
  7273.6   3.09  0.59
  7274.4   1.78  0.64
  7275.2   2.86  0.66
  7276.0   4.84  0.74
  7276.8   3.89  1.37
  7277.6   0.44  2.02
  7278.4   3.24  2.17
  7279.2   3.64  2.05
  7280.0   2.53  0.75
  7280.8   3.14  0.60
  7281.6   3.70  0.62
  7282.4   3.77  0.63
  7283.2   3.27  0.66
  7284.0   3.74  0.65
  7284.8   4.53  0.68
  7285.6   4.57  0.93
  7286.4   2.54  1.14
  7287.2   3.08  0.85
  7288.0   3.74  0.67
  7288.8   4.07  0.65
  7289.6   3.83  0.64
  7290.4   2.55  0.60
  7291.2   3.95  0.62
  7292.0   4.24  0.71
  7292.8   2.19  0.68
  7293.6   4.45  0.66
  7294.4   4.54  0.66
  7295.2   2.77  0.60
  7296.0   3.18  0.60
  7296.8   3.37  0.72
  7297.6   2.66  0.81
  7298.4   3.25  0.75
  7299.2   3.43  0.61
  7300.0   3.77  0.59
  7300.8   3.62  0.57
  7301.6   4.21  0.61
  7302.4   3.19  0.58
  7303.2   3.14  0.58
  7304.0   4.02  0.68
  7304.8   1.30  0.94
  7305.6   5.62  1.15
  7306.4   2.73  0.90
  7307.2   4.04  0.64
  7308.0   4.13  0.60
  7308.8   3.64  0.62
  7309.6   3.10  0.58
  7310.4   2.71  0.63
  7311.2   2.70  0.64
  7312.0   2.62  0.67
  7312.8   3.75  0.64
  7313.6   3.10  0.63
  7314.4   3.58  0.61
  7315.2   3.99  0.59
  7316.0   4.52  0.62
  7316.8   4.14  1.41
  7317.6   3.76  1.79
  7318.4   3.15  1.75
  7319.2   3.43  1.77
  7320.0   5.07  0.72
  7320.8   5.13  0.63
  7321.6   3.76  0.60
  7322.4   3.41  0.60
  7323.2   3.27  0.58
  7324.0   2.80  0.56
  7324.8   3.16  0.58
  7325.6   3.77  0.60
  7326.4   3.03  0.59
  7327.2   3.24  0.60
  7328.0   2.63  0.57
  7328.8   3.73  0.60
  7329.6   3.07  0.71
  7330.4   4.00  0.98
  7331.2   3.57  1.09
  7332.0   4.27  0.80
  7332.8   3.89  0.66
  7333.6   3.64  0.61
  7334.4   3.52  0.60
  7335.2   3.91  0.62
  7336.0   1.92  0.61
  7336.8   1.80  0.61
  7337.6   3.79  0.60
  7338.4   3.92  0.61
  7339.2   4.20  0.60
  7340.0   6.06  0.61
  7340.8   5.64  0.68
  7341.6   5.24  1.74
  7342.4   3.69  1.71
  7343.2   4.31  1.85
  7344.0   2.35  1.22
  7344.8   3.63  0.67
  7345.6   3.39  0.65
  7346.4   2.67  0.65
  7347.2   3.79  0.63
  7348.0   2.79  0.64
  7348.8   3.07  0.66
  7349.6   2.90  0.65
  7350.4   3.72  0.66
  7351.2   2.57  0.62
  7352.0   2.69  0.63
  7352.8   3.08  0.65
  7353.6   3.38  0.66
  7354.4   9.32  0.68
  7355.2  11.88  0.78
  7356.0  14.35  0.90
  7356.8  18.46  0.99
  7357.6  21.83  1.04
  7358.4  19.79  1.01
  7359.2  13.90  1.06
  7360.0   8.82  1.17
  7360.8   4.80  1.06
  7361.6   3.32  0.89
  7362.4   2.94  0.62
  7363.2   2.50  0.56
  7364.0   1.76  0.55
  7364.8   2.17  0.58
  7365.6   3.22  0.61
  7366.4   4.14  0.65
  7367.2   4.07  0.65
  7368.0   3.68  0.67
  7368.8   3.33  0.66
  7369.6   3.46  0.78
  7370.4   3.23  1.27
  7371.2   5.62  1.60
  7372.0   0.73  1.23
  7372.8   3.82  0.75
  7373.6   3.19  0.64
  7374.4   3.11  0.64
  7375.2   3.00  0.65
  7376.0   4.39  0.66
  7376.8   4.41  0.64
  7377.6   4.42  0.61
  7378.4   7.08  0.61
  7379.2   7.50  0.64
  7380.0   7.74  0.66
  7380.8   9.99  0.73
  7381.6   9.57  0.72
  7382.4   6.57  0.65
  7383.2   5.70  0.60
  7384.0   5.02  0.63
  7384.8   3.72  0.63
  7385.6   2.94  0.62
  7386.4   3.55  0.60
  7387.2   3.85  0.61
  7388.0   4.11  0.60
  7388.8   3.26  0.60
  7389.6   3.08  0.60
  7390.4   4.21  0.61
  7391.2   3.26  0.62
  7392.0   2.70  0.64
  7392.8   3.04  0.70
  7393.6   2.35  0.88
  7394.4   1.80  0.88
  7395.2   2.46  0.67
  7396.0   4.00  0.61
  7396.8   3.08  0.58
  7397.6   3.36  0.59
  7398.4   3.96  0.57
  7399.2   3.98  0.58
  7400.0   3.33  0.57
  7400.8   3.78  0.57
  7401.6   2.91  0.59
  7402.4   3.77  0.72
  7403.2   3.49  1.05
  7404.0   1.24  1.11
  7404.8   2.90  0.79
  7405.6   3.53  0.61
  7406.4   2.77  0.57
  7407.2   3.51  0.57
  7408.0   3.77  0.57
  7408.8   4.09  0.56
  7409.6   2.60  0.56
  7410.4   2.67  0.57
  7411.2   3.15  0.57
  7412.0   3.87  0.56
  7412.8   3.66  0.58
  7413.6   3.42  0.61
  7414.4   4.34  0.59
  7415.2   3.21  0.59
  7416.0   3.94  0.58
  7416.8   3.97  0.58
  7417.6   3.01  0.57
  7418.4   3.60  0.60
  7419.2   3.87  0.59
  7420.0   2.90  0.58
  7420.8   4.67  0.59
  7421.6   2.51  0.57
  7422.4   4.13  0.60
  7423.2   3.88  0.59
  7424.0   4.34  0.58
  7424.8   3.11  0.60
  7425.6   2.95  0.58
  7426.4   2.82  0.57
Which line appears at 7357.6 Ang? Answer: H-alpha 6563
